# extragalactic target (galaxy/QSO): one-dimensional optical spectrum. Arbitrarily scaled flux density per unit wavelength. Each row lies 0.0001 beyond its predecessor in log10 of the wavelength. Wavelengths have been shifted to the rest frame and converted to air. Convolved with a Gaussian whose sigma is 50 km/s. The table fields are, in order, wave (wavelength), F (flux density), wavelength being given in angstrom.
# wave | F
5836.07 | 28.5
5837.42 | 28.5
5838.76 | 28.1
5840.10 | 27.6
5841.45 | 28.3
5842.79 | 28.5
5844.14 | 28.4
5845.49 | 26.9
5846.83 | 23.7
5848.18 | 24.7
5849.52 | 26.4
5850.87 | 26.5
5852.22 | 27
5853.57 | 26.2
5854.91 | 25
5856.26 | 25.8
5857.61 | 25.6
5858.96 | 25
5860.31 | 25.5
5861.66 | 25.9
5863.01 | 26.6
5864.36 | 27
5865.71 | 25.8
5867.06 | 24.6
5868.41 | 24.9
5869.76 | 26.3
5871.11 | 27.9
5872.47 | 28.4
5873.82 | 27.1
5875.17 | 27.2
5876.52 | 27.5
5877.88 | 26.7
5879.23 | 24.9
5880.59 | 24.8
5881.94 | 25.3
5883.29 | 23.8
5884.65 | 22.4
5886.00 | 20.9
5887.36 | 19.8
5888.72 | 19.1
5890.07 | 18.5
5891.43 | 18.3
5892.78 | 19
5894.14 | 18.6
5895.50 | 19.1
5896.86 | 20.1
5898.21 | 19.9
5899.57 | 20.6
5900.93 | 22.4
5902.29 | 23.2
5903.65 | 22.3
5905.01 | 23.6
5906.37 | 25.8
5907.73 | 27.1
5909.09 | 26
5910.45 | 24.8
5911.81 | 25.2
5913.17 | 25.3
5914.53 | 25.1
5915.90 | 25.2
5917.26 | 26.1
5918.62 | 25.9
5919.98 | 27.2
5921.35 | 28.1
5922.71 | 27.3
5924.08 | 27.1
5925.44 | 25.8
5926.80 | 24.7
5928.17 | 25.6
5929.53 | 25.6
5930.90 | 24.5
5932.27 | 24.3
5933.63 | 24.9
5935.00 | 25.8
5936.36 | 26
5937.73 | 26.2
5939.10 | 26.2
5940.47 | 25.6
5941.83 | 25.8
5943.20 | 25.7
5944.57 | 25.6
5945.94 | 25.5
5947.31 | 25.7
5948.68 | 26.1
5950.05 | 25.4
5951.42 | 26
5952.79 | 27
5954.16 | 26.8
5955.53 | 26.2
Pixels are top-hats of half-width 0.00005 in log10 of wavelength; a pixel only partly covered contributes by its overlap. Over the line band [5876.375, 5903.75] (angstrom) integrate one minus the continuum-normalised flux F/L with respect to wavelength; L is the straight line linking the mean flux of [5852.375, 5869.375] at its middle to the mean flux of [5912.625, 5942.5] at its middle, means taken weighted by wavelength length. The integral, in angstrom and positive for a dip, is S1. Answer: 4.4 angstrom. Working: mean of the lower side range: 25.7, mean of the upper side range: 25.8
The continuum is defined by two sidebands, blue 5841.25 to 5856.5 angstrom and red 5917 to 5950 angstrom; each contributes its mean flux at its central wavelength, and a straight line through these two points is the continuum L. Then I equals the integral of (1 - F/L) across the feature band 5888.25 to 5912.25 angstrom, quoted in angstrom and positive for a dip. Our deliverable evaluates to 3.9 angstrom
